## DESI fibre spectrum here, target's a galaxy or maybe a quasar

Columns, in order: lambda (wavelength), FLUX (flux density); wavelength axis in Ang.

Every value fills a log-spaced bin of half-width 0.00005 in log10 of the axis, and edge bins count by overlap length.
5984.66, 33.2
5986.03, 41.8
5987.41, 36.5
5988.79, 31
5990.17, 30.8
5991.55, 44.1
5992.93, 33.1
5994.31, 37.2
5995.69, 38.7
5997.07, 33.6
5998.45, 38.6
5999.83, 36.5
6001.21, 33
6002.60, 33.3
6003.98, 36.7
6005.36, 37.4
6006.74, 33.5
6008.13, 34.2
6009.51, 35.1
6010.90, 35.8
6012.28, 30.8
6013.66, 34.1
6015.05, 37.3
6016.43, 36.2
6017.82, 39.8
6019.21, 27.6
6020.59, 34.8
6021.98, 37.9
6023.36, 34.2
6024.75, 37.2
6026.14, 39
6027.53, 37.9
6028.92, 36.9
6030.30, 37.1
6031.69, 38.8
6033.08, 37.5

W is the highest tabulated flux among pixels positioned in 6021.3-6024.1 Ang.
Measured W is 37.9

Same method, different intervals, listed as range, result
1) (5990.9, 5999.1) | 44.1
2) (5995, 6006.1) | 38.7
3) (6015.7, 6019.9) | 39.8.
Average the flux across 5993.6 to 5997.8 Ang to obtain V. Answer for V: 36.5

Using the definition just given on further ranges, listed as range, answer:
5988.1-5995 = 35.2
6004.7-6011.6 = 35.2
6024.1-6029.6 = 37.7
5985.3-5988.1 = 39.1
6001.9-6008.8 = 35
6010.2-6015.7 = 34.5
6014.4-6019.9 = 35.2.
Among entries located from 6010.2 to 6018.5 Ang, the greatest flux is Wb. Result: 39.8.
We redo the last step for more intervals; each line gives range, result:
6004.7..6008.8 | 37.4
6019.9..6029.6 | 39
